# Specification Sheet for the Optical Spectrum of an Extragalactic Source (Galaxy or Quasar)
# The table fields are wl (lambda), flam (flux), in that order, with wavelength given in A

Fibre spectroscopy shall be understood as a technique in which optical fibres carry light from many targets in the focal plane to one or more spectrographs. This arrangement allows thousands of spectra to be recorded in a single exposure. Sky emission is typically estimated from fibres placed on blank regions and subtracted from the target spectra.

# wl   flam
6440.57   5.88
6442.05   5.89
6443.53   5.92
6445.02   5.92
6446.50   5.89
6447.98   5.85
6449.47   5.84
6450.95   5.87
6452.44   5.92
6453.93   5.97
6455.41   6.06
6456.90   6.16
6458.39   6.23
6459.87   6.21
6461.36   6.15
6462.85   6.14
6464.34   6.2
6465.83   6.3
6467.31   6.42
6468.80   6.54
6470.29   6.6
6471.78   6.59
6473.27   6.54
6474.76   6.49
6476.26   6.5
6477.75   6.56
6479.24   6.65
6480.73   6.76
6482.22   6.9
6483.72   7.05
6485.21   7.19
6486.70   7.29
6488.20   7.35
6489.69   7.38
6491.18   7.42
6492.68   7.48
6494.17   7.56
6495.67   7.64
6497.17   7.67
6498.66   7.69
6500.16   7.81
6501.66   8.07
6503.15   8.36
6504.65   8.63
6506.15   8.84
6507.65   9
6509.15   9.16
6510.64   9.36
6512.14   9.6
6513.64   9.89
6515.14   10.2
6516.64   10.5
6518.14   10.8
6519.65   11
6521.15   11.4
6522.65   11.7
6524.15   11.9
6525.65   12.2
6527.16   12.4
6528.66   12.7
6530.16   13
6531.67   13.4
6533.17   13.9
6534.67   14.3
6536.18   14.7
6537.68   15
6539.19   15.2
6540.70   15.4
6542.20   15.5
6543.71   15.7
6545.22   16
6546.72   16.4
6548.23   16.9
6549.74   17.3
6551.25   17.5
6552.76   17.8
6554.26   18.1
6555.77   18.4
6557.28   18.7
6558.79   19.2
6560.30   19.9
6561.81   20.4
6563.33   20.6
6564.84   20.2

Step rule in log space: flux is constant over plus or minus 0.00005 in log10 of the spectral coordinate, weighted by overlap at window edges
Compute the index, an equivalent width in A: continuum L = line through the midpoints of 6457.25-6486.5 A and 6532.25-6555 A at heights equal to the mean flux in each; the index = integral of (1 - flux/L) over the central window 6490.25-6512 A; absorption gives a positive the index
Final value 4.5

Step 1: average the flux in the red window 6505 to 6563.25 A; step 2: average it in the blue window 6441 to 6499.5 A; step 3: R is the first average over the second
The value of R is 2.1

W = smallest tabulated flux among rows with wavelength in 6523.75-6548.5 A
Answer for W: 11.9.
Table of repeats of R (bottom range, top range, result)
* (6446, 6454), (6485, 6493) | 1.25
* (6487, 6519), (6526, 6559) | 1.83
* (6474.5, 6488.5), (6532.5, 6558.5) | 2.38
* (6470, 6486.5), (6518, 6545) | 2.00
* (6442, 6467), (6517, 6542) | 2.16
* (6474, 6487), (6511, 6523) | 1.55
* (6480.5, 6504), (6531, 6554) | 2.10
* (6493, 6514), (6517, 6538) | 1.49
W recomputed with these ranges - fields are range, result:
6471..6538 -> 6.49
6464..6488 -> 6.2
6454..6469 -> 6.06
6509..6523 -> 9.16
